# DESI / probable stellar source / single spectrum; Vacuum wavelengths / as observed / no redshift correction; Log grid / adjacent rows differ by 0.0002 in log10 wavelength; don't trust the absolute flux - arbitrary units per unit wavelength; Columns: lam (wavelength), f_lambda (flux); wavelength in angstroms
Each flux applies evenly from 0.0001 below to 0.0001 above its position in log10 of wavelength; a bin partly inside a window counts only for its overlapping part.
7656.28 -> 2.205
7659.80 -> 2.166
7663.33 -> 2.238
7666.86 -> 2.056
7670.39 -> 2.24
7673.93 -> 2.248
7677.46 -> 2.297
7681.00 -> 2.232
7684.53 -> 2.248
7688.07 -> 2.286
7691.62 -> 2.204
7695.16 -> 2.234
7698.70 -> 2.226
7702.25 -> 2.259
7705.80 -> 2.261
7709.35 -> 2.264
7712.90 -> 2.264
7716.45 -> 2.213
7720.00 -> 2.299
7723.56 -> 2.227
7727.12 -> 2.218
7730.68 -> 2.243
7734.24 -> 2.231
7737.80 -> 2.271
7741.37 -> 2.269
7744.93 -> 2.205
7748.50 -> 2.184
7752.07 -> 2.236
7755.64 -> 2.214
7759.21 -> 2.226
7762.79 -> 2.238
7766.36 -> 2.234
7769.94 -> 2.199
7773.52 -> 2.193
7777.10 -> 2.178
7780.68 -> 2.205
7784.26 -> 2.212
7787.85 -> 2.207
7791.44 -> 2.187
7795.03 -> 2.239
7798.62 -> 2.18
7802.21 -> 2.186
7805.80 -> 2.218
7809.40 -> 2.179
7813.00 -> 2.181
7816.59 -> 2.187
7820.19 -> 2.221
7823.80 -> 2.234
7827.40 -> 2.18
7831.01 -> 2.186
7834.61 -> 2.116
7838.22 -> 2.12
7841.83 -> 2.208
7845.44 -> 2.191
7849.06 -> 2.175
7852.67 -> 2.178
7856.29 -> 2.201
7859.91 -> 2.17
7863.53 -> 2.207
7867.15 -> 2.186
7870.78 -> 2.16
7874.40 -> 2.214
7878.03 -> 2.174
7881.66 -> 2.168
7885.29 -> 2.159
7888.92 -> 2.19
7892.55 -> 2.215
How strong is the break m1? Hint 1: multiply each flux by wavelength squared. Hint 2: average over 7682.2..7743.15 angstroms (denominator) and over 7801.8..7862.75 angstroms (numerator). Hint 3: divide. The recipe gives 1.0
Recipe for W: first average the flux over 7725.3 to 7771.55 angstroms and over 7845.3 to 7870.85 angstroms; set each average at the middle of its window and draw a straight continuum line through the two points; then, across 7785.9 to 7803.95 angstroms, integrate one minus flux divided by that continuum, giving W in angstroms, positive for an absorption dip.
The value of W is 0.1 angstroms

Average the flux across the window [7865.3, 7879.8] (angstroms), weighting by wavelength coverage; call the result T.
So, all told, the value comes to 2.18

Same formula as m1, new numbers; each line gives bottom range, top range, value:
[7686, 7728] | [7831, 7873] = 1.00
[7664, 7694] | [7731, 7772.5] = 1.02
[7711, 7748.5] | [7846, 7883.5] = 1.01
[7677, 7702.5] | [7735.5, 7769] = 1.01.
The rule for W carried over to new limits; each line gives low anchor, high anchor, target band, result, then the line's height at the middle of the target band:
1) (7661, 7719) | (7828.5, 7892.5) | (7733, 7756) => -0.1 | 2.22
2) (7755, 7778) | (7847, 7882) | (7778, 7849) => 0.3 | 2.2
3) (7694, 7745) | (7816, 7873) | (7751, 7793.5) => 0.2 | 2.22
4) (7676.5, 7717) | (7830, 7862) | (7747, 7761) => 0.0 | 2.22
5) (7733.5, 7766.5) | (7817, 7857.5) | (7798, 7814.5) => 0.1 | 2.2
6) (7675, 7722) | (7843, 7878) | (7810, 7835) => 0.1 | 2.2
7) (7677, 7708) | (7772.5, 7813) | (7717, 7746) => -0.2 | 2.23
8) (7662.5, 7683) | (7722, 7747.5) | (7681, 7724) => -0.4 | 2.23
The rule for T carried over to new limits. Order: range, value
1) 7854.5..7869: 2.19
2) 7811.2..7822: 2.2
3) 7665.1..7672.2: 2.15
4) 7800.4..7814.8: 2.19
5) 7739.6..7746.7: 2.24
